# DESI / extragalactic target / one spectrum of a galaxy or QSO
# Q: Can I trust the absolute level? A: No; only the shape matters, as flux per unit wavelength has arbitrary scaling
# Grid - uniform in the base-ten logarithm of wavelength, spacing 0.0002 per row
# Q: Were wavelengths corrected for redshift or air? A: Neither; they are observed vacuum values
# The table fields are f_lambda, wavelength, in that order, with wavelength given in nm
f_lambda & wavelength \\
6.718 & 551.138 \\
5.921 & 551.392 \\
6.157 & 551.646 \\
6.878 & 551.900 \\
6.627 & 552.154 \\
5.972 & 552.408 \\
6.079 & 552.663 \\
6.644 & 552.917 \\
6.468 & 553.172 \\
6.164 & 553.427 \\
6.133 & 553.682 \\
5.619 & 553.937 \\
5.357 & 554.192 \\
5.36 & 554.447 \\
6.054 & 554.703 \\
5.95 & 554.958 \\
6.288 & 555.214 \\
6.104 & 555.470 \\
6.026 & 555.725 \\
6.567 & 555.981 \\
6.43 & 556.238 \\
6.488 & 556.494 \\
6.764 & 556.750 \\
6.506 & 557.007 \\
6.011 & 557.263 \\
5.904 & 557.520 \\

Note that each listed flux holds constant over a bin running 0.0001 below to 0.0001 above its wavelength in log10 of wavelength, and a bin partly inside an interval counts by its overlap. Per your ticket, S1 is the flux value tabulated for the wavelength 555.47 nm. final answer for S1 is 6.104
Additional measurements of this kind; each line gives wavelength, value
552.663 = 6.079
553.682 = 6.133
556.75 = 6.764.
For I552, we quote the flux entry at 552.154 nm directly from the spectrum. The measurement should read 6.627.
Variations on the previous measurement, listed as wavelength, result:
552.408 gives 5.972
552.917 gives 6.644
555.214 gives 6.288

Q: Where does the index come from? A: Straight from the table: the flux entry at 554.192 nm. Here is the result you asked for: 5.357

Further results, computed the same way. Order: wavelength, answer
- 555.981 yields 6.567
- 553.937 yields 5.619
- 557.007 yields 6.506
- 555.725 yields 6.026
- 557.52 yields 5.904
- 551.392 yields 5.921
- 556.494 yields 6.488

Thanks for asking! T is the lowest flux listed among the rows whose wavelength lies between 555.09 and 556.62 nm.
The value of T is 6.026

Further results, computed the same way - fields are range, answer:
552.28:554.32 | 5.357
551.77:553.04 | 5.972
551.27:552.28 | 5.921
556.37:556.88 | 6.488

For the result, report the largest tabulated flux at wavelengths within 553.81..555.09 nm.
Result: 6.054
